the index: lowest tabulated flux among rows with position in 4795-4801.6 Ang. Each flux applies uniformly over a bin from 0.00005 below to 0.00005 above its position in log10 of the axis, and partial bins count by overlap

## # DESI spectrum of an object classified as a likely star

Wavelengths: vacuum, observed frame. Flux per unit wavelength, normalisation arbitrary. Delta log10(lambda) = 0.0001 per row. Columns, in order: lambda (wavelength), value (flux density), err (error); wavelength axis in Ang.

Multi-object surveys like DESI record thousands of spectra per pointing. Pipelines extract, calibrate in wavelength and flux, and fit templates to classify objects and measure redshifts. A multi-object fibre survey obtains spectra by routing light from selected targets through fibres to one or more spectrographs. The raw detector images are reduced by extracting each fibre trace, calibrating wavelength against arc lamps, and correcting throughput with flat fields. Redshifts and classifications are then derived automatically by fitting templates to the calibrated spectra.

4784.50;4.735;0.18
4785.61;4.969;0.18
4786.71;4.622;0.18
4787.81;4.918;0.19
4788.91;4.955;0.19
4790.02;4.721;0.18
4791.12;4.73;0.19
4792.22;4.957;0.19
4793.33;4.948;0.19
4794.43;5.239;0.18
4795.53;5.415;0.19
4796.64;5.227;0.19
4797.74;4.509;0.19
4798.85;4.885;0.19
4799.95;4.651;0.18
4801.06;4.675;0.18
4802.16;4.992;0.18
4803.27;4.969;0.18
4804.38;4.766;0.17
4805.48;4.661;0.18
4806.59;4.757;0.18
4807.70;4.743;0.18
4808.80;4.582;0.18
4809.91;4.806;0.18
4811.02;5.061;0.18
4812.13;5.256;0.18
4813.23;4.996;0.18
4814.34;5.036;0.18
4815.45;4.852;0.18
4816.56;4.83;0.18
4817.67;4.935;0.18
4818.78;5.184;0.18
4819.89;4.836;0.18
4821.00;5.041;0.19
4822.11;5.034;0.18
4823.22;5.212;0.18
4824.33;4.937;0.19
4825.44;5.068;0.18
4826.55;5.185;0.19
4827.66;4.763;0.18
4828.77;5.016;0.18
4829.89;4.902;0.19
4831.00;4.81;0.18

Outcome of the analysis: 4.509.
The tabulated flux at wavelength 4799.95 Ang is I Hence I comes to 4.651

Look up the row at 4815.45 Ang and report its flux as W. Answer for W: 4.852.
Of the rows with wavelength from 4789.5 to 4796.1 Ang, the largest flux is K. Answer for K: 5.415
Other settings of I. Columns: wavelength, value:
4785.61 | 4.969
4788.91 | 4.955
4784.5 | 4.735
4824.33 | 4.937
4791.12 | 4.73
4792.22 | 4.957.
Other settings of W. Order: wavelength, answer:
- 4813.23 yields 4.996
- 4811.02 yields 5.061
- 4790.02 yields 4.721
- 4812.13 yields 5.256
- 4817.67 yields 4.935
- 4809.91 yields 4.806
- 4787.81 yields 4.918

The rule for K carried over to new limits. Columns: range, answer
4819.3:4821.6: 5.041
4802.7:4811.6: 5.061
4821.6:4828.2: 5.212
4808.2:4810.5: 4.806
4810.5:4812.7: 5.256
